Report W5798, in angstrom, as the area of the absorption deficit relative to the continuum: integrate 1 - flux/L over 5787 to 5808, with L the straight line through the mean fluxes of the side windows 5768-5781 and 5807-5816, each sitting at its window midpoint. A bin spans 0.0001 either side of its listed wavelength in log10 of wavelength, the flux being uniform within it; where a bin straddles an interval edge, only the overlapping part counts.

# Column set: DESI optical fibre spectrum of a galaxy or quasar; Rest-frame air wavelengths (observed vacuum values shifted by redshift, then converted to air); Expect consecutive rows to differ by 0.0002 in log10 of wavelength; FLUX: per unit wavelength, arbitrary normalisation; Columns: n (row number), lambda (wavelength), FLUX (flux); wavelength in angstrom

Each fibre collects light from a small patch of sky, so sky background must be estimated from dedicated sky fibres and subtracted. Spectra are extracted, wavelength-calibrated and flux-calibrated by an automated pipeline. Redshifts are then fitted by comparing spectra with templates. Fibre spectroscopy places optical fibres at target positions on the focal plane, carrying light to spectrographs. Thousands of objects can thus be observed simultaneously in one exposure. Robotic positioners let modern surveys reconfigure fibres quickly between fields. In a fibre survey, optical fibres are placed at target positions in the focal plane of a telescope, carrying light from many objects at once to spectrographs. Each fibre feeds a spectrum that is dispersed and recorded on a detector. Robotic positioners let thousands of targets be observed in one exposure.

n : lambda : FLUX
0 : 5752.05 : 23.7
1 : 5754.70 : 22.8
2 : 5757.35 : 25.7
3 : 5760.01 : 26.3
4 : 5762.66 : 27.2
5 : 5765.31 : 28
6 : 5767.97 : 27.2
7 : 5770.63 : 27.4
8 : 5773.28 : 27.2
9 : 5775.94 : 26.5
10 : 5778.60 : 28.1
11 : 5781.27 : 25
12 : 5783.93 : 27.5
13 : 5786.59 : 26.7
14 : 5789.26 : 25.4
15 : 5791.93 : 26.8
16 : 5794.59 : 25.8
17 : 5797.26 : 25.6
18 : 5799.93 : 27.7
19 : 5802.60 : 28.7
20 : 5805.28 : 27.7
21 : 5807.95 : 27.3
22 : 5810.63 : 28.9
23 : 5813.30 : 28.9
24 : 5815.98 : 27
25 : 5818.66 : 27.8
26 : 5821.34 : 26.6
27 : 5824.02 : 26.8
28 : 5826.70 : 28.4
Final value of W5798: 0.7 angstrom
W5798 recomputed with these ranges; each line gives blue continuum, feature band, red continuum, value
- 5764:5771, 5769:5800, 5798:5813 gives 1.3 angstrom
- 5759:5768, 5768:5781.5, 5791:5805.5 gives 0.1 angstrom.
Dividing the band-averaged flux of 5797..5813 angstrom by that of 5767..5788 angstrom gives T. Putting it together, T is 1.03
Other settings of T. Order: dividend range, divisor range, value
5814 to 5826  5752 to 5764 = 1.08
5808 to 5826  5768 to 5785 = 1.03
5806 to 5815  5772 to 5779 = 1.04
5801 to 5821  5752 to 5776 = 1.06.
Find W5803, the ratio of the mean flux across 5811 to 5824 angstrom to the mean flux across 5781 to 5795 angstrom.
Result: 1.05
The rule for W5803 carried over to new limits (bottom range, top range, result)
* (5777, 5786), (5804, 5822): 1.04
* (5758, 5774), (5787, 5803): 0.98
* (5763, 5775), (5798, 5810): 1.01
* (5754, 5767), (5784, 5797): 1.00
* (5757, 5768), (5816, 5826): 1.01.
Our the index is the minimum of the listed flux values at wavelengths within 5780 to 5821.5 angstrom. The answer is 25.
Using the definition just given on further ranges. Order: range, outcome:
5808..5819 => 27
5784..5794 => 25.4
